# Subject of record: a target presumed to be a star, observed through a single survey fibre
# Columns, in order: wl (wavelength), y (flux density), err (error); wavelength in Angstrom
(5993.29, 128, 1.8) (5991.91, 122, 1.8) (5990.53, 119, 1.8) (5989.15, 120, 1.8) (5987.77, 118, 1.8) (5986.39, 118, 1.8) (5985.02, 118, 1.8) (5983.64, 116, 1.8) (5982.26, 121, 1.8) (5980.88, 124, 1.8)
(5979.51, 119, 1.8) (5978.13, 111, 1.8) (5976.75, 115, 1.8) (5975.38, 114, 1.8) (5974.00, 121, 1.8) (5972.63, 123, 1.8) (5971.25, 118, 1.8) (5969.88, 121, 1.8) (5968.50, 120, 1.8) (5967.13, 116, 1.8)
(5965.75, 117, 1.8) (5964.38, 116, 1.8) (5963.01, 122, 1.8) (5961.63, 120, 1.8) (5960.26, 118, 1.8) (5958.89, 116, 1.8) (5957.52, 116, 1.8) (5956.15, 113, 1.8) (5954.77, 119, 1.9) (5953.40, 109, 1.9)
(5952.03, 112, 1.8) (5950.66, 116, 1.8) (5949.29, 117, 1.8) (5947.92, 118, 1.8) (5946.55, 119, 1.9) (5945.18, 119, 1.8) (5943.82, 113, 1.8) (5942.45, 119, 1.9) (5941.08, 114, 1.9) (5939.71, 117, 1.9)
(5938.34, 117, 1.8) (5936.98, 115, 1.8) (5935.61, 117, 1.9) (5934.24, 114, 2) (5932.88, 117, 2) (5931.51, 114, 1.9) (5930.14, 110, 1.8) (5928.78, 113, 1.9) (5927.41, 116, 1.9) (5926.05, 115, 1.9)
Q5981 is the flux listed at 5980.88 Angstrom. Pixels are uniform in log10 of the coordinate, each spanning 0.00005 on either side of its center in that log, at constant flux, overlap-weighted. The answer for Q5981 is 124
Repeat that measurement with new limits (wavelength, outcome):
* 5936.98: 115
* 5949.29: 117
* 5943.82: 113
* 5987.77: 118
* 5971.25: 118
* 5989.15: 120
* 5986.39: 118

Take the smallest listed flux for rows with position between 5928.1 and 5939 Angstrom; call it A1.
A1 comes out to 110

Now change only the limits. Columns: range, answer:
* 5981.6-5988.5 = 116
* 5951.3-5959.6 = 109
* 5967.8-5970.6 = 120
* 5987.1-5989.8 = 118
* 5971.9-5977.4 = 114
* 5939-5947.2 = 113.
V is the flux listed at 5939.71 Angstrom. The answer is 117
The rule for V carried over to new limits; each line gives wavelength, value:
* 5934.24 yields 114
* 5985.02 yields 118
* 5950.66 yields 116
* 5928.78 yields 113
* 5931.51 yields 114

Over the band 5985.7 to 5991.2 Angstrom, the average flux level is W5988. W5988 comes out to 119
